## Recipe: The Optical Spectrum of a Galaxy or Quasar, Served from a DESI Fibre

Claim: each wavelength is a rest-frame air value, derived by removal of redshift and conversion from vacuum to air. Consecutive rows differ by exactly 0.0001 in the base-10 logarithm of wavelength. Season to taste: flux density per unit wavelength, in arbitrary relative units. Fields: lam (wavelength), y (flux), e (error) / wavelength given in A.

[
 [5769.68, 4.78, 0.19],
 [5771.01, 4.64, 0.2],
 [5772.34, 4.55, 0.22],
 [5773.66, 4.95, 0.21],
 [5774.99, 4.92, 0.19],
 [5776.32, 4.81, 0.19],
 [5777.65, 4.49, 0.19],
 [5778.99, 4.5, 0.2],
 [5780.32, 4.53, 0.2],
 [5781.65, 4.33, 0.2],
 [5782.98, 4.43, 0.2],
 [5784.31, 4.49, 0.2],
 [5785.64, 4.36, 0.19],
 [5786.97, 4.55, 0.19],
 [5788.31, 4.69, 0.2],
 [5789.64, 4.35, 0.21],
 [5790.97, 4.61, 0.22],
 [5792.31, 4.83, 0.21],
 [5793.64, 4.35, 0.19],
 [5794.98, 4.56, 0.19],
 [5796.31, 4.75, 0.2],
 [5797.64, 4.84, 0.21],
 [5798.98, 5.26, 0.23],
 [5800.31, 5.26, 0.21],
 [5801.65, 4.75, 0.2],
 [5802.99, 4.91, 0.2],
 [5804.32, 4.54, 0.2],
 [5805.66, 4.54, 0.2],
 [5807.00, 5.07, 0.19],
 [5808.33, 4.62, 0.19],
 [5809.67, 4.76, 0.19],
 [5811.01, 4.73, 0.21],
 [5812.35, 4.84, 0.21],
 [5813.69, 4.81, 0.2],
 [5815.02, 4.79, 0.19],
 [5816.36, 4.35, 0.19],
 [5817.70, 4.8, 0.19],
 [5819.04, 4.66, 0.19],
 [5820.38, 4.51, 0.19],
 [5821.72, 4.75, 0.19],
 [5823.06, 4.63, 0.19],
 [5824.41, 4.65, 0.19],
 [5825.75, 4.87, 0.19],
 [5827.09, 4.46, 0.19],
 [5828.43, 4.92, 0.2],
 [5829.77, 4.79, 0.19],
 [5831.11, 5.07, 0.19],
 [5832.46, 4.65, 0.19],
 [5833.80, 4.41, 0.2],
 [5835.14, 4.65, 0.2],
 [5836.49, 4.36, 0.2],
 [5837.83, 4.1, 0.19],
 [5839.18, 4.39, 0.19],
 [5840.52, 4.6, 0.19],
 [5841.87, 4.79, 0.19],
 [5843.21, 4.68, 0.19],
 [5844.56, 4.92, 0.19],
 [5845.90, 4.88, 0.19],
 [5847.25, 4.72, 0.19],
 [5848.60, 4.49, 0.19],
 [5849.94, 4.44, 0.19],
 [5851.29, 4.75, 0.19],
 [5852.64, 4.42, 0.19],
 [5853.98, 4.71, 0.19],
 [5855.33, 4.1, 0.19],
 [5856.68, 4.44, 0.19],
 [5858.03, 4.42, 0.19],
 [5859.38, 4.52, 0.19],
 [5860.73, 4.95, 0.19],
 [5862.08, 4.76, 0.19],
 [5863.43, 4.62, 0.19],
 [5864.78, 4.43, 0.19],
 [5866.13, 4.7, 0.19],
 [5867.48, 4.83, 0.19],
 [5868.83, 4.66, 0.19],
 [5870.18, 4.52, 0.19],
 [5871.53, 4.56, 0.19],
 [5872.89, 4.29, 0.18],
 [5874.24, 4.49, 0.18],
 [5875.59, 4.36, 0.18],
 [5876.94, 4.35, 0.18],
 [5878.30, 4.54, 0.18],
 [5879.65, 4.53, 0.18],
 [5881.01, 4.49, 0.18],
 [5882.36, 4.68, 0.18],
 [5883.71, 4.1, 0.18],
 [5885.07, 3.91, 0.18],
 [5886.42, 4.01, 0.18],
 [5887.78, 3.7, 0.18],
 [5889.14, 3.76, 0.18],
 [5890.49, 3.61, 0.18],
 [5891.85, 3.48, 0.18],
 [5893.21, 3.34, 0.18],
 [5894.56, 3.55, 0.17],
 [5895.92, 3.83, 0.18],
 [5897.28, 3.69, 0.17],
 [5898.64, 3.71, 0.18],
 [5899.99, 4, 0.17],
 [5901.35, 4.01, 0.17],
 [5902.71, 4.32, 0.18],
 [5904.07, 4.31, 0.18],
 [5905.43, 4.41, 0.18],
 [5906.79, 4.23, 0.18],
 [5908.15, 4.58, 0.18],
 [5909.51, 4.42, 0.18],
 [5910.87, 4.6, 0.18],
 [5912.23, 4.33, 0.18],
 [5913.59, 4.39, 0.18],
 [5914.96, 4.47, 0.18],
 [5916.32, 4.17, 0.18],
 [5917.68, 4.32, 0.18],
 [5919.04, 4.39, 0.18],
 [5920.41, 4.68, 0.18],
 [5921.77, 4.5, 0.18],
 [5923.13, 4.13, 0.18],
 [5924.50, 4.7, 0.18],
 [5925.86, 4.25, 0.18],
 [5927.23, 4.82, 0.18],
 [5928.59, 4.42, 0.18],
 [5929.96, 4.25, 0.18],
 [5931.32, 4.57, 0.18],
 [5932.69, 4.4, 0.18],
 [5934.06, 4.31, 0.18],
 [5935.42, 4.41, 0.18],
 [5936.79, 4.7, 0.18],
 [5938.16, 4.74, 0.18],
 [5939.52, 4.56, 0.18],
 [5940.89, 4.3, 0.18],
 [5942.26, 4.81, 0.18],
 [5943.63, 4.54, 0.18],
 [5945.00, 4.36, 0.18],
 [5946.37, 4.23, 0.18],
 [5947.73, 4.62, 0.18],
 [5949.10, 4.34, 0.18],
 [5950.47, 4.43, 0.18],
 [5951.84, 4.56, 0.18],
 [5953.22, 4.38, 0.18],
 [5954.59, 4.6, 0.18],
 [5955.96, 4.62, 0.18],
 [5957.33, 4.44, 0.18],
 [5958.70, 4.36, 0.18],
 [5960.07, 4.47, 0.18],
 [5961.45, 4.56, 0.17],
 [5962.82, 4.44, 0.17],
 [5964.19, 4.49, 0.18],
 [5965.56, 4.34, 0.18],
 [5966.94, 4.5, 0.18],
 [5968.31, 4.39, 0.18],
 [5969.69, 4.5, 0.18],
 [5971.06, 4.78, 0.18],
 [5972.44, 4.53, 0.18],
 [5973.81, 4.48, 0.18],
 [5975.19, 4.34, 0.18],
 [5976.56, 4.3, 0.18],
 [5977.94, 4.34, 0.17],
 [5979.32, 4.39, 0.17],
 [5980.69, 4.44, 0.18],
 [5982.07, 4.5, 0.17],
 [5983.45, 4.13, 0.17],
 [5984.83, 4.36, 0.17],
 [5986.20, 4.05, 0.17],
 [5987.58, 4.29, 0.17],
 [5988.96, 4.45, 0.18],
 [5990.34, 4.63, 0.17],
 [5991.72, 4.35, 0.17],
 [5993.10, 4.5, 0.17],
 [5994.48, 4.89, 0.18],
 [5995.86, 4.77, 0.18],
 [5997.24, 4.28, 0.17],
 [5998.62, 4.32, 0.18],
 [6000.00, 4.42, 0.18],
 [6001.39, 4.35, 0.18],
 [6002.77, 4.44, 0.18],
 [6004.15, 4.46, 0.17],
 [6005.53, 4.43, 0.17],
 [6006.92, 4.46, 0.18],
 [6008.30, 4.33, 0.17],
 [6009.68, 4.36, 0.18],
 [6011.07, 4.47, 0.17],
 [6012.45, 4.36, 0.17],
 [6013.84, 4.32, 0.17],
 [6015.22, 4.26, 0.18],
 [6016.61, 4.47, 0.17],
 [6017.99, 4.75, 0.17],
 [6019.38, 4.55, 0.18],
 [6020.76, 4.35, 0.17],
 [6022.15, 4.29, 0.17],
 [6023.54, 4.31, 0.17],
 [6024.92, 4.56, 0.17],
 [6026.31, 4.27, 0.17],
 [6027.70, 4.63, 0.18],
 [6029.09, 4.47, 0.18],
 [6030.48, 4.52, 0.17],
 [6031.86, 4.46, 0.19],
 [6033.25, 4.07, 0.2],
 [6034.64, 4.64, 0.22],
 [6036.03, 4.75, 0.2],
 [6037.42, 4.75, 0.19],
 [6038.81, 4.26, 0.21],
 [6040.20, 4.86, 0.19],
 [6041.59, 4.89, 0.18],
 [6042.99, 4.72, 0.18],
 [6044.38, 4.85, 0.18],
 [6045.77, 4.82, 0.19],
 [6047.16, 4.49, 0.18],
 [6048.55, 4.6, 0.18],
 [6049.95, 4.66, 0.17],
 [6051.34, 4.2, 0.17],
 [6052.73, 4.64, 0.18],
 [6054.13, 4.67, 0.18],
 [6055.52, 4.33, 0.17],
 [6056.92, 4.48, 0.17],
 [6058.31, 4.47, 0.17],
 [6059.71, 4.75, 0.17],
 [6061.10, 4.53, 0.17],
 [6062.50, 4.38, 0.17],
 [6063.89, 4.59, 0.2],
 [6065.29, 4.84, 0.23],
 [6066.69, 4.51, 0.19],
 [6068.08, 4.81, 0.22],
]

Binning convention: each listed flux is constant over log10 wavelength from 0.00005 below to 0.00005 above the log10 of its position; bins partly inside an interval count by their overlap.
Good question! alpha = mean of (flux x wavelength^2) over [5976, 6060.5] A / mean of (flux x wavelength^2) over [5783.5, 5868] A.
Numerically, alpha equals 1.03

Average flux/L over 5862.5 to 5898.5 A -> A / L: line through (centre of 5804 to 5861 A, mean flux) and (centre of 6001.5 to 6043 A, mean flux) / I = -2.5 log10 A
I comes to 0.10 mag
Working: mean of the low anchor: 4.64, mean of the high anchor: 4.48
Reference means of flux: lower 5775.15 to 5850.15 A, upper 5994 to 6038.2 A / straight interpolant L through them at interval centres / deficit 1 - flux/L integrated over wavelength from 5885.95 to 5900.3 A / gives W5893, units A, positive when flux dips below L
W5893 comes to 2.8 A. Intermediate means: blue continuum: 4.66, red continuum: 4.46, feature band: 3.69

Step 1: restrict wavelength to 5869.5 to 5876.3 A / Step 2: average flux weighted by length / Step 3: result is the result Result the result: 4.45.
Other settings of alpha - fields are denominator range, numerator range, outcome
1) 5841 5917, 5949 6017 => 1.06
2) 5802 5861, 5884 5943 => 0.94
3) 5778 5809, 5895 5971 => 0.99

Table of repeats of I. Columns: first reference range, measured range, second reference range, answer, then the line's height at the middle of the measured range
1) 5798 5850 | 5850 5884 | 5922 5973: 0.02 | 4.63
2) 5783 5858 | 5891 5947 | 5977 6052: 0.06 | 4.56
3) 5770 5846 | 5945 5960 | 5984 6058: 0.02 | 4.55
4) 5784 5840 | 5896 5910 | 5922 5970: 0.10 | 4.54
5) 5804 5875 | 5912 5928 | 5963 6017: 0.02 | 4.52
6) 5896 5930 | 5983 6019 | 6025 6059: 0.02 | 4.48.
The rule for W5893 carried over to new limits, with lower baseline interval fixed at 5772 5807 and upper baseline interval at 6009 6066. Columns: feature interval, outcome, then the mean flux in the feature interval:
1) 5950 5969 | 0.42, 4.47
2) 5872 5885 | 0.60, 4.4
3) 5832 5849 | 0.19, 4.59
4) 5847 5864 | 0.26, 4.56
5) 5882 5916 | 4.08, 4.05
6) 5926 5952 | 0.55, 4.49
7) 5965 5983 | 0.47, 4.44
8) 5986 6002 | 0.34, 4.45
